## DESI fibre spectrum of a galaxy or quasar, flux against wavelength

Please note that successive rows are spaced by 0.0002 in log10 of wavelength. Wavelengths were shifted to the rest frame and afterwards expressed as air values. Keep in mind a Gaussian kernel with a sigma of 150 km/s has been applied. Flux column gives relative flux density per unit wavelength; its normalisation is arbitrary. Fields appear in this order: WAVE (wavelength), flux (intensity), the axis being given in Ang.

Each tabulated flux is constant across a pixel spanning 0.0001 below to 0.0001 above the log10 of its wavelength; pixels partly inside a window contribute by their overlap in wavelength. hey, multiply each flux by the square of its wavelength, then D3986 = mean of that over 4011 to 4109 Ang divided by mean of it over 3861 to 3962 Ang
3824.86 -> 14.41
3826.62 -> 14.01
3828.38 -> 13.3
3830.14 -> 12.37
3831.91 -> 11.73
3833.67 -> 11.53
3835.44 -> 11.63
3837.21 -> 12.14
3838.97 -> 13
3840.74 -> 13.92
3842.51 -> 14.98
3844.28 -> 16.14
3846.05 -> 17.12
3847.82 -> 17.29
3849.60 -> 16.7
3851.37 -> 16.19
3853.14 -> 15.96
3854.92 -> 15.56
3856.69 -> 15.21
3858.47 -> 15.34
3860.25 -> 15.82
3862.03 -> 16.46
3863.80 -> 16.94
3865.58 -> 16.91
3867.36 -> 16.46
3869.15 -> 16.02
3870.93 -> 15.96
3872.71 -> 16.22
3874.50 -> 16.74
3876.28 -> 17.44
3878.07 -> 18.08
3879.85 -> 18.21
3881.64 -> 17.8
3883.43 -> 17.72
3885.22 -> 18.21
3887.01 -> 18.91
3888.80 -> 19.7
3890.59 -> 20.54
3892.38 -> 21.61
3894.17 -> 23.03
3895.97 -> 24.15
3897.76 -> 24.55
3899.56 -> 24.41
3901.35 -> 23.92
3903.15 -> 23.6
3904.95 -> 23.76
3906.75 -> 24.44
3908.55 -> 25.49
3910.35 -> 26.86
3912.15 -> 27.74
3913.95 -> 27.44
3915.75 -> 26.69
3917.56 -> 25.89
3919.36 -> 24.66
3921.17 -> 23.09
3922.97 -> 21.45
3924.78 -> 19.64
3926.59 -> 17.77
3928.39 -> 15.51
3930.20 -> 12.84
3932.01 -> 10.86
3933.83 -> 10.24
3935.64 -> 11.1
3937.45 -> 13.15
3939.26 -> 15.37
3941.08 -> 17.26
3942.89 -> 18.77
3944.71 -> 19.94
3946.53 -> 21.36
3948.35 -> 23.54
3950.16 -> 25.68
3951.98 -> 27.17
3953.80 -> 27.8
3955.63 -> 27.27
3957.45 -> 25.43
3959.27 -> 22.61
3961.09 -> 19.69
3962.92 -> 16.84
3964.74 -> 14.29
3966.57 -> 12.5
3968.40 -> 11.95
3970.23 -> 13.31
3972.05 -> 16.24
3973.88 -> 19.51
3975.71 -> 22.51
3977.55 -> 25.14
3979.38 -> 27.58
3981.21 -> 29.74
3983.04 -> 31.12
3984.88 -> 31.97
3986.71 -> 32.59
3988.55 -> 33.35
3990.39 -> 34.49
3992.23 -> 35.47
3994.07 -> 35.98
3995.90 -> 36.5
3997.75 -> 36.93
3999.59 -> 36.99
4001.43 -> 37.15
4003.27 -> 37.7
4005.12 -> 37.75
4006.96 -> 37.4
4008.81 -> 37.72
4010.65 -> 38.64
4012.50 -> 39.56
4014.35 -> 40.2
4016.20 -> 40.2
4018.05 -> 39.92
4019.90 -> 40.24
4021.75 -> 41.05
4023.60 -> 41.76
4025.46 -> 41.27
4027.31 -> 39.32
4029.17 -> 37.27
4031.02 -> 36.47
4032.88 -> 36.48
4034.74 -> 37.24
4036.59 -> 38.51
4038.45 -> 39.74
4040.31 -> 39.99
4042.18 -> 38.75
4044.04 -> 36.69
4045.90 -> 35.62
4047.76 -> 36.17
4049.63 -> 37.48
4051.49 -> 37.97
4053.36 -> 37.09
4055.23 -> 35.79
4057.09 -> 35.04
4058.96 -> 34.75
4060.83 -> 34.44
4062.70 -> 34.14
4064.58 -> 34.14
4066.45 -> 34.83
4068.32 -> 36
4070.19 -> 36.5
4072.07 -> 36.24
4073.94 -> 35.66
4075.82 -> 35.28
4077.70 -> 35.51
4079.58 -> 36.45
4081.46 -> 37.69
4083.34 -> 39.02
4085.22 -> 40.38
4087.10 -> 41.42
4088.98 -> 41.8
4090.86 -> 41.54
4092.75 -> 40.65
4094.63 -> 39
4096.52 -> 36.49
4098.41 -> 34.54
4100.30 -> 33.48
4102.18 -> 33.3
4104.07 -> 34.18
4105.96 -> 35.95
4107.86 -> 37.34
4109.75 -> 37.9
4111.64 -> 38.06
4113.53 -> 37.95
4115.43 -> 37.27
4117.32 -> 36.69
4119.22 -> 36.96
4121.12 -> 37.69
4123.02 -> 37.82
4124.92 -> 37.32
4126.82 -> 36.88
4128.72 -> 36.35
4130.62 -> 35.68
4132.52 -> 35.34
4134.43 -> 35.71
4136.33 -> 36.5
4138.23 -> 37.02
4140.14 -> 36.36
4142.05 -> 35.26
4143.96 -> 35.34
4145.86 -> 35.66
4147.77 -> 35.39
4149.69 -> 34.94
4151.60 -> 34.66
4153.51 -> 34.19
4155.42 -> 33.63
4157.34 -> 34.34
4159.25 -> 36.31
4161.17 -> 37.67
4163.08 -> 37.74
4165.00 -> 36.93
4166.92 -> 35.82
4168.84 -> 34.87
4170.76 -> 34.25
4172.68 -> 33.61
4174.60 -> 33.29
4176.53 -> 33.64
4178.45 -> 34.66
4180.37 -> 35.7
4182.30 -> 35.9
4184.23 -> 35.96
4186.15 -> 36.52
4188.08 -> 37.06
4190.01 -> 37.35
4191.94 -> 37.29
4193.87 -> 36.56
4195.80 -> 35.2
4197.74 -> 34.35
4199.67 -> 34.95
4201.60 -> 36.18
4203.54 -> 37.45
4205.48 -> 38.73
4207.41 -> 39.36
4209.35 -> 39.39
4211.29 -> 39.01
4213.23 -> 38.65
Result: 2.0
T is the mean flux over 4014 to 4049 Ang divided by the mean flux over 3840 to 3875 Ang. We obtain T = 2.4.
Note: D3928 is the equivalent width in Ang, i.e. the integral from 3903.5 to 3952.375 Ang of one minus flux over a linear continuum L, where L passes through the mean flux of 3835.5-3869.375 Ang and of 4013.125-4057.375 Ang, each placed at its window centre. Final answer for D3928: 8.0 Ang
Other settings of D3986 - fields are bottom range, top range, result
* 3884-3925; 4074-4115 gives 1.75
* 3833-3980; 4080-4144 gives 2.16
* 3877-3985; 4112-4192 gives 1.90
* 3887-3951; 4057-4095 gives 1.92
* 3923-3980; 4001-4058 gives 2.11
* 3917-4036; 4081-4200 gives 1.42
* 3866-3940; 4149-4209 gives 2.06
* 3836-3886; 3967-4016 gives 2.07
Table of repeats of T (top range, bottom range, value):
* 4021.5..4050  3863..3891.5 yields 2.17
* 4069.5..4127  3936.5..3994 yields 1.61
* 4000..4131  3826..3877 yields 2.47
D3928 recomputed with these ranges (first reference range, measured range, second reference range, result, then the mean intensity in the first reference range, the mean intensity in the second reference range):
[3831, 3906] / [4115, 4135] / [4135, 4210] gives -2.2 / 17.6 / 35.9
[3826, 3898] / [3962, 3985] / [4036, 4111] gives 5.8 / 16.6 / 36.9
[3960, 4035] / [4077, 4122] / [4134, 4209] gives -4.4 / 32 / 35.8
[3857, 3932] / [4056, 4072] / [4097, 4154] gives -1.6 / 20.3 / 36.1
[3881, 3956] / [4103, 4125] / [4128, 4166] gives -2.2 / 21.2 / 35.8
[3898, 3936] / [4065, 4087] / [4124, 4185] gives -4.2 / 21.5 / 35.5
